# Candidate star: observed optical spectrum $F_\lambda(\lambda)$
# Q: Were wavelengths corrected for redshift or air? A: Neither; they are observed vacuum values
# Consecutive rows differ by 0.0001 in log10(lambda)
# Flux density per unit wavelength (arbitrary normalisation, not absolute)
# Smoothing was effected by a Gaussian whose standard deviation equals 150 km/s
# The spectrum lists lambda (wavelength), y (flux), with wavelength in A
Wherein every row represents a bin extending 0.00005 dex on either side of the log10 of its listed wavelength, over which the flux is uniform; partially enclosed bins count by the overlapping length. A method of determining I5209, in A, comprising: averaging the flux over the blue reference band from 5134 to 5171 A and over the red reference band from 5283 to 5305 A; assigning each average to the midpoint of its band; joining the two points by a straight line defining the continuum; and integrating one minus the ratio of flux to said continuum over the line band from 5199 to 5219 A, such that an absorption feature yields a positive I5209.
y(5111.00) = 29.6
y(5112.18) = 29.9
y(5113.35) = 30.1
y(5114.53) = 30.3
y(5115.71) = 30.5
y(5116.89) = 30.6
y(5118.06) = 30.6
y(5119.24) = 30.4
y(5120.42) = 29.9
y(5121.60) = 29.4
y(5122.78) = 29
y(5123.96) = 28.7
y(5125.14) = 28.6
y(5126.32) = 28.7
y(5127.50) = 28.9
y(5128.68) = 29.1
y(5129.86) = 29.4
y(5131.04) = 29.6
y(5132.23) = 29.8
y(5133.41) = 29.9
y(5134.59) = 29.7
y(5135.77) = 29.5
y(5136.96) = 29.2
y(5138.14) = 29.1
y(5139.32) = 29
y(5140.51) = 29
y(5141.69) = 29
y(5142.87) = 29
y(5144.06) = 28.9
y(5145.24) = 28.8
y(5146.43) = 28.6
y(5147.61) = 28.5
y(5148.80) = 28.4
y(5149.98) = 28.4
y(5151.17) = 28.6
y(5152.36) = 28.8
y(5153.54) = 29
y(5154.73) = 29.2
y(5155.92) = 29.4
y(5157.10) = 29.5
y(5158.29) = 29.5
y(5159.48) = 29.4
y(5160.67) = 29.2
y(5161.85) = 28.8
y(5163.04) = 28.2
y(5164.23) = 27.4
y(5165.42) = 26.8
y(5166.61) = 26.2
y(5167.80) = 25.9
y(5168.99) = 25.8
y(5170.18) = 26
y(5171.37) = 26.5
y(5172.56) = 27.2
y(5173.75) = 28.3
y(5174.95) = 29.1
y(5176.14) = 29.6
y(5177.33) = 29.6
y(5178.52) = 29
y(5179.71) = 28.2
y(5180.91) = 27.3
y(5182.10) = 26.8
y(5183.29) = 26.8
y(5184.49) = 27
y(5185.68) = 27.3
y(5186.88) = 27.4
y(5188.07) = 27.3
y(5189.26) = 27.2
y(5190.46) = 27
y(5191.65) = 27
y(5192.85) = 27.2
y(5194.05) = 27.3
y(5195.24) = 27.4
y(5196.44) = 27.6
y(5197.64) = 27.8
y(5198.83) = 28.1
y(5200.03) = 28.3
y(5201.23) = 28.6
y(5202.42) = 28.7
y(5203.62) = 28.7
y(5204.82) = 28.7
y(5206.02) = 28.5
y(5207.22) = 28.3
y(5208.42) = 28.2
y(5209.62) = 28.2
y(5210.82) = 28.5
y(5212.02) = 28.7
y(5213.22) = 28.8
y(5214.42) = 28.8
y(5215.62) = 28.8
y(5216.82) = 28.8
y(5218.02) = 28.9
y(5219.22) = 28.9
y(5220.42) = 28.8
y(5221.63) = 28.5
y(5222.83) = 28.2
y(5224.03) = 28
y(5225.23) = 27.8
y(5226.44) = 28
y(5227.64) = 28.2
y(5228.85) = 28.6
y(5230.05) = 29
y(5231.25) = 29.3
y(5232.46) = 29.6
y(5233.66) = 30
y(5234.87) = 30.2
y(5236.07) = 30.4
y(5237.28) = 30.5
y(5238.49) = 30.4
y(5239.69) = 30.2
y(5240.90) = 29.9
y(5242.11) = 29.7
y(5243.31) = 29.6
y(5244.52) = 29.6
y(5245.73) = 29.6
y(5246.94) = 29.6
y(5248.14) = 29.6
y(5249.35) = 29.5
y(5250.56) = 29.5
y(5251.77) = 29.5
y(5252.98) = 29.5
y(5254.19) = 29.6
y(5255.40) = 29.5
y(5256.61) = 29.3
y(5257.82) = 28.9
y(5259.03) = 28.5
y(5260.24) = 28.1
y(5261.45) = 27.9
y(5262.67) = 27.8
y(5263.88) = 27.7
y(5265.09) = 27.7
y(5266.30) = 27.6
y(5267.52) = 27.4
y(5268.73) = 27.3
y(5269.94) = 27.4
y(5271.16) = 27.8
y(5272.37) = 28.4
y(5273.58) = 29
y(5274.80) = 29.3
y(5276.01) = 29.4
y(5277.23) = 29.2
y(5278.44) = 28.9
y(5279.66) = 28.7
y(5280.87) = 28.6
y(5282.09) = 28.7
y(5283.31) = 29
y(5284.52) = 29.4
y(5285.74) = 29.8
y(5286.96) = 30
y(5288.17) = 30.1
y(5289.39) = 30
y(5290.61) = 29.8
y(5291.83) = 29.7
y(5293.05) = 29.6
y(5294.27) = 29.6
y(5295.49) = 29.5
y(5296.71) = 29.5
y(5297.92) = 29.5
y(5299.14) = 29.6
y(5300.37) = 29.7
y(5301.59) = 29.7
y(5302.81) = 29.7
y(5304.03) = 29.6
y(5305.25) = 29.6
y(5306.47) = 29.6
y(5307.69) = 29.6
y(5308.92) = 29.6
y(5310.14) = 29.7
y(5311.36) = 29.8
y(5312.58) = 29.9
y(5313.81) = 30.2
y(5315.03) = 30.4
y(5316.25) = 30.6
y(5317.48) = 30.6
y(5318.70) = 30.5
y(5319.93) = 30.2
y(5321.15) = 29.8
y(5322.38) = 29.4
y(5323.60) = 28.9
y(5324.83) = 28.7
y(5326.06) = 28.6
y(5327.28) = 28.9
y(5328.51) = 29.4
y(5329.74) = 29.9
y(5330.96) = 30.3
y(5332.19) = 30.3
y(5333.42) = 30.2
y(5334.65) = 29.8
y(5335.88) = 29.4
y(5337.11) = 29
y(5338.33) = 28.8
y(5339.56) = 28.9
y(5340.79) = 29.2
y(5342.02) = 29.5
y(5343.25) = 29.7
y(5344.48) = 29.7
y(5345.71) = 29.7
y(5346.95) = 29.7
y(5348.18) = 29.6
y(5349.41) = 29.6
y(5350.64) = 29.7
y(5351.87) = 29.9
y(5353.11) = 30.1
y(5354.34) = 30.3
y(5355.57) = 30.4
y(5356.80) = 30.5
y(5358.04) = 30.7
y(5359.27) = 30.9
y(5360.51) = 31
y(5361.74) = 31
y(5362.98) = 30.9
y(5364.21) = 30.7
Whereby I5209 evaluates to 0.2 A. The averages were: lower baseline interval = 28.5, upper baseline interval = 29.7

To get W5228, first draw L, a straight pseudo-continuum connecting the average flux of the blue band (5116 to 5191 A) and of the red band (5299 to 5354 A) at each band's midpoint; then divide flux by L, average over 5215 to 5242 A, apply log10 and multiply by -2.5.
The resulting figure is 0.00 mag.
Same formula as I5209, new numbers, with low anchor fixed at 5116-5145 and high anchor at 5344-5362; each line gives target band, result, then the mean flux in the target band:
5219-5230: 0.5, 28.3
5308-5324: 0.0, 30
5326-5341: 0.3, 29.5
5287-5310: 0.2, 29.7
